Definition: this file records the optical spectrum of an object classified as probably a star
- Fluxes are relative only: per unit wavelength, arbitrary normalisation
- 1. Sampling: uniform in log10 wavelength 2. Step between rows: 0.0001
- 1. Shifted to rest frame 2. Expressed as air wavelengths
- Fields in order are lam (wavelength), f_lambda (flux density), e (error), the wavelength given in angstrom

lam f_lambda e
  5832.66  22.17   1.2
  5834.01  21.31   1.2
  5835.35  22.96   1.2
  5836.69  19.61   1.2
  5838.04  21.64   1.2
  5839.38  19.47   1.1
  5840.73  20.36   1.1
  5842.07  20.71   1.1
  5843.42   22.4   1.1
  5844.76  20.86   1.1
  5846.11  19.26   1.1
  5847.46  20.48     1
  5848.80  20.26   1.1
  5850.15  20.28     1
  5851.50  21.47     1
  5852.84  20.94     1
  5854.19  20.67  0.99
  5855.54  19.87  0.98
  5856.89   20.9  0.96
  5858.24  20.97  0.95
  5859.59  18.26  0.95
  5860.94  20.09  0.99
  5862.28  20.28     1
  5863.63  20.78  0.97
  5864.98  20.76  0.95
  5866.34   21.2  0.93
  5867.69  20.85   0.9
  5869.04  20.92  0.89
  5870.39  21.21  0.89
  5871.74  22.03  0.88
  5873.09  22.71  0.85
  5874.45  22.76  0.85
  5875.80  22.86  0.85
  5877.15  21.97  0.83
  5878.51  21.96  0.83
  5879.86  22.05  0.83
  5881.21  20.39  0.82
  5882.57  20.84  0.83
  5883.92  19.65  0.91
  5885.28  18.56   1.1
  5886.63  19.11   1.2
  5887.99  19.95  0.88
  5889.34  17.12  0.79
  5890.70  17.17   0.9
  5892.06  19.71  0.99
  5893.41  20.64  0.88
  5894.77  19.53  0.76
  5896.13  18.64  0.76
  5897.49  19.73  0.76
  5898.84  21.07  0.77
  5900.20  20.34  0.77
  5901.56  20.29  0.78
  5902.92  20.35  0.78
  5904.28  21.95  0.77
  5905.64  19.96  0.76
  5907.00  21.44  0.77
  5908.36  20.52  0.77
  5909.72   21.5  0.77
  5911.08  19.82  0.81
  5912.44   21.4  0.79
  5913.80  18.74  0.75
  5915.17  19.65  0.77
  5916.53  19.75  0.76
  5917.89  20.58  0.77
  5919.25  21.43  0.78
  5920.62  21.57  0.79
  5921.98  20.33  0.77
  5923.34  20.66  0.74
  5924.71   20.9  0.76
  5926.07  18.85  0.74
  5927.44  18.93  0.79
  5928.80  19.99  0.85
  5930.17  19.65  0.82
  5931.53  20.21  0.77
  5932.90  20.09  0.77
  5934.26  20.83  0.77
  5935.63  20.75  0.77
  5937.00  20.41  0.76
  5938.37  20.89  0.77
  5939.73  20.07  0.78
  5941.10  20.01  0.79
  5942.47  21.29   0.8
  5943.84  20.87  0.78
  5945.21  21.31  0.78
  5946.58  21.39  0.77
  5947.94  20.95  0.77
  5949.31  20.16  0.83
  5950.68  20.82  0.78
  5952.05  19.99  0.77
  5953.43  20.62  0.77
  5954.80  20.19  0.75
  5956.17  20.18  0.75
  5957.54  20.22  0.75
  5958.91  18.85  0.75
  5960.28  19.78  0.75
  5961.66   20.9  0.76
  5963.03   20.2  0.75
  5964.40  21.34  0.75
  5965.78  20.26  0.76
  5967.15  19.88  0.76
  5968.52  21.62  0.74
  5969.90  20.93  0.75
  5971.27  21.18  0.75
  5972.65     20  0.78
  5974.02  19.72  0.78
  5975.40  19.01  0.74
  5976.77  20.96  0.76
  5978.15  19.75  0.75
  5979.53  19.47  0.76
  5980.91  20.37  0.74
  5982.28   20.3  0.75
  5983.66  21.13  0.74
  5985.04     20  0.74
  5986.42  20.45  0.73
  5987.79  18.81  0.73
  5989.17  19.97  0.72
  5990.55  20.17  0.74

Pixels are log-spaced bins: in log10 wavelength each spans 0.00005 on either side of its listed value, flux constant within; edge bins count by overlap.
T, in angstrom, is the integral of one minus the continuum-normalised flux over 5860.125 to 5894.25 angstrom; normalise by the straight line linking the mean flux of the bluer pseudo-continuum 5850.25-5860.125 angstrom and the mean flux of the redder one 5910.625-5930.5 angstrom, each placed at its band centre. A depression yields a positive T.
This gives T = -0.4 angstrom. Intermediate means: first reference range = 20.5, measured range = 20.6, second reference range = 20.2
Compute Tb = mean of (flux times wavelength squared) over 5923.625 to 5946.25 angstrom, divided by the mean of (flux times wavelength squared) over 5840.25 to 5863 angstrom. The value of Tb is 1.02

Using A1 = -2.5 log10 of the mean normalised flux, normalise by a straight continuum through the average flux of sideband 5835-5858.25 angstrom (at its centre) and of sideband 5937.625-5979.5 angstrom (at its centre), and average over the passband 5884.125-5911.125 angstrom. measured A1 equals 0.038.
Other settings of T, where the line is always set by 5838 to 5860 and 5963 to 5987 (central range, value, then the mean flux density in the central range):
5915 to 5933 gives 0.2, 20.2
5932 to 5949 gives -0.3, 20.7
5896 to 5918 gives 0.1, 20.4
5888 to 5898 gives 0.7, 19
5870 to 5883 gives -0.9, 21.9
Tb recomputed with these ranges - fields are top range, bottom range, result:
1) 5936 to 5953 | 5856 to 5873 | 1.02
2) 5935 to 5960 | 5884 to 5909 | 1.05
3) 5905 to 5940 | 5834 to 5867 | 1.01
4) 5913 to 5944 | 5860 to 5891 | 1.00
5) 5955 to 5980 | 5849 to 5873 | 1.01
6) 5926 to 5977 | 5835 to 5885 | 1.00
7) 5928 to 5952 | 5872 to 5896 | 1.03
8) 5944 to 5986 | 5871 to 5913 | 1.02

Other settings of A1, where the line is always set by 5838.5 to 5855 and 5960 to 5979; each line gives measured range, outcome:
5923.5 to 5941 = 0.02 mag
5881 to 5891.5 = 0.08 mag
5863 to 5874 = -0.04 mag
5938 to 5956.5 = -0.01 mag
